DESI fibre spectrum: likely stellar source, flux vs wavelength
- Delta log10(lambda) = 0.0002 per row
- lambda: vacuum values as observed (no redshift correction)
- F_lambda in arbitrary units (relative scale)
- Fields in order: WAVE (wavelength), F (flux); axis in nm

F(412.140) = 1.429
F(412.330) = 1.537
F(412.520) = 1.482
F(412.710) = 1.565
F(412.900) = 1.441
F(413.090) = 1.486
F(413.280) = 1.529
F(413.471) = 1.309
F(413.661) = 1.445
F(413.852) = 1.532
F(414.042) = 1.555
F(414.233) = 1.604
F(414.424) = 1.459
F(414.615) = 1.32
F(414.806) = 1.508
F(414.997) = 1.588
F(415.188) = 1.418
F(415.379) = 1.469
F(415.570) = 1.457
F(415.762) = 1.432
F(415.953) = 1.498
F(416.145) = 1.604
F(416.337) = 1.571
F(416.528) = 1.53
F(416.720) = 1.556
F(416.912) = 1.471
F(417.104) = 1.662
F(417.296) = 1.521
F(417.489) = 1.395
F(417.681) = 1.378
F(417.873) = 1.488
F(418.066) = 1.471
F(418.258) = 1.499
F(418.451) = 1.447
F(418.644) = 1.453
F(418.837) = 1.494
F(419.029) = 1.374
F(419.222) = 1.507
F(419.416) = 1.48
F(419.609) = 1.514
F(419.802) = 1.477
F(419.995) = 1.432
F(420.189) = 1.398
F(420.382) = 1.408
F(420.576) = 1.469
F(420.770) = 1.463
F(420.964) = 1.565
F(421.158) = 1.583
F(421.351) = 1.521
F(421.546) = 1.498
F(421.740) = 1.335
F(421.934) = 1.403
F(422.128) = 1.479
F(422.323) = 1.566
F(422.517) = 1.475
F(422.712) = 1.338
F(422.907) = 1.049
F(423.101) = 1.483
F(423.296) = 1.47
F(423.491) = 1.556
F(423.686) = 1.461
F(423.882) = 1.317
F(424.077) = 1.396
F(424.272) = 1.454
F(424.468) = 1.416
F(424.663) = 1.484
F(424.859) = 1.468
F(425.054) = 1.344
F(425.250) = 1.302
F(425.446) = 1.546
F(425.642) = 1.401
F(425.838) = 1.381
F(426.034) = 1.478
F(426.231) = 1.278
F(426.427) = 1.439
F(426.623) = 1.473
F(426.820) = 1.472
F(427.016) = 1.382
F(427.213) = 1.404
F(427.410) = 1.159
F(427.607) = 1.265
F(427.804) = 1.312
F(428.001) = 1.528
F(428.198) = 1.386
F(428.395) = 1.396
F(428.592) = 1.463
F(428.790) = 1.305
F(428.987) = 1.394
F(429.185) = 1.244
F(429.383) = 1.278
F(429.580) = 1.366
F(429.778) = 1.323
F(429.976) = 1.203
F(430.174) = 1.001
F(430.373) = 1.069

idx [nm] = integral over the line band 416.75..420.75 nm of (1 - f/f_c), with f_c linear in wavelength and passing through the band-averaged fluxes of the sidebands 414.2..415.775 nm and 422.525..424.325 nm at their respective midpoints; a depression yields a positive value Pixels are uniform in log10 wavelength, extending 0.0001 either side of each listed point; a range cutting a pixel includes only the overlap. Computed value -0.09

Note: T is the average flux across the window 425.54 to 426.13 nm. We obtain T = 1.42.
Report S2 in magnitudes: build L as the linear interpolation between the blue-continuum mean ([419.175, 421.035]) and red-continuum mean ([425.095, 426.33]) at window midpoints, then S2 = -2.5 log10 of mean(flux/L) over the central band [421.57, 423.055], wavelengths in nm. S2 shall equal 0.04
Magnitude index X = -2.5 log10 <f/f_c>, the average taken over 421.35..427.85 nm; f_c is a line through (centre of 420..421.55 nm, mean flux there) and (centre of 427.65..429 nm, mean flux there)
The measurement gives 0.025 mag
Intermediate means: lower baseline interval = 1.48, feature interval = 1.4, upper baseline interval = 1.39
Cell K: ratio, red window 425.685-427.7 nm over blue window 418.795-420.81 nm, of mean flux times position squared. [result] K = 1.0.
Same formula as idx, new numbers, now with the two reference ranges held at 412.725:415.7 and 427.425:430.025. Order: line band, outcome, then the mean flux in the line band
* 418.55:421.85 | -0.11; 1.47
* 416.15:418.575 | -0.09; 1.5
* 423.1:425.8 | -0.10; 1.43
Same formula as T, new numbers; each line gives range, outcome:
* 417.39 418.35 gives 1.45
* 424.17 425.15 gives 1.43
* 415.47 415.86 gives 1.45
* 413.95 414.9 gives 1.49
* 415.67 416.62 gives 1.53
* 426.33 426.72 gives 1.46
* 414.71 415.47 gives 1.5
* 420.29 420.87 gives 1.45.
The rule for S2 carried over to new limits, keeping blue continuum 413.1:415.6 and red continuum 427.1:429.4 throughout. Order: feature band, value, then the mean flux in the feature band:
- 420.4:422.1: -0.048 mag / 1.48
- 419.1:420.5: -0.024 mag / 1.46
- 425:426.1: -0.029 mag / 1.41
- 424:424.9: -0.047 mag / 1.44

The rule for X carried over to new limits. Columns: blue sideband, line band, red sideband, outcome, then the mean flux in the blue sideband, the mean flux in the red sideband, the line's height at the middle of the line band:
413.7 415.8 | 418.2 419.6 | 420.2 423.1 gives -0.01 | 1.49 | 1.44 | 1.46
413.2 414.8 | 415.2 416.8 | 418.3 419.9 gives -0.03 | 1.47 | 1.47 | 1.47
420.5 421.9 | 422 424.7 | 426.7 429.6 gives 0.02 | 1.49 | 1.36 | 1.45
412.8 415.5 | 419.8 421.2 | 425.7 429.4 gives -0.03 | 1.48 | 1.37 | 1.43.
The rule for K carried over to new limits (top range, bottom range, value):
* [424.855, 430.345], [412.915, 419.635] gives 0.96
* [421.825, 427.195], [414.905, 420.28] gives 0.99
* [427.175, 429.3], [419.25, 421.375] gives 0.94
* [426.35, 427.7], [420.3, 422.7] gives 0.95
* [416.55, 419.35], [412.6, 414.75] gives 1.02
